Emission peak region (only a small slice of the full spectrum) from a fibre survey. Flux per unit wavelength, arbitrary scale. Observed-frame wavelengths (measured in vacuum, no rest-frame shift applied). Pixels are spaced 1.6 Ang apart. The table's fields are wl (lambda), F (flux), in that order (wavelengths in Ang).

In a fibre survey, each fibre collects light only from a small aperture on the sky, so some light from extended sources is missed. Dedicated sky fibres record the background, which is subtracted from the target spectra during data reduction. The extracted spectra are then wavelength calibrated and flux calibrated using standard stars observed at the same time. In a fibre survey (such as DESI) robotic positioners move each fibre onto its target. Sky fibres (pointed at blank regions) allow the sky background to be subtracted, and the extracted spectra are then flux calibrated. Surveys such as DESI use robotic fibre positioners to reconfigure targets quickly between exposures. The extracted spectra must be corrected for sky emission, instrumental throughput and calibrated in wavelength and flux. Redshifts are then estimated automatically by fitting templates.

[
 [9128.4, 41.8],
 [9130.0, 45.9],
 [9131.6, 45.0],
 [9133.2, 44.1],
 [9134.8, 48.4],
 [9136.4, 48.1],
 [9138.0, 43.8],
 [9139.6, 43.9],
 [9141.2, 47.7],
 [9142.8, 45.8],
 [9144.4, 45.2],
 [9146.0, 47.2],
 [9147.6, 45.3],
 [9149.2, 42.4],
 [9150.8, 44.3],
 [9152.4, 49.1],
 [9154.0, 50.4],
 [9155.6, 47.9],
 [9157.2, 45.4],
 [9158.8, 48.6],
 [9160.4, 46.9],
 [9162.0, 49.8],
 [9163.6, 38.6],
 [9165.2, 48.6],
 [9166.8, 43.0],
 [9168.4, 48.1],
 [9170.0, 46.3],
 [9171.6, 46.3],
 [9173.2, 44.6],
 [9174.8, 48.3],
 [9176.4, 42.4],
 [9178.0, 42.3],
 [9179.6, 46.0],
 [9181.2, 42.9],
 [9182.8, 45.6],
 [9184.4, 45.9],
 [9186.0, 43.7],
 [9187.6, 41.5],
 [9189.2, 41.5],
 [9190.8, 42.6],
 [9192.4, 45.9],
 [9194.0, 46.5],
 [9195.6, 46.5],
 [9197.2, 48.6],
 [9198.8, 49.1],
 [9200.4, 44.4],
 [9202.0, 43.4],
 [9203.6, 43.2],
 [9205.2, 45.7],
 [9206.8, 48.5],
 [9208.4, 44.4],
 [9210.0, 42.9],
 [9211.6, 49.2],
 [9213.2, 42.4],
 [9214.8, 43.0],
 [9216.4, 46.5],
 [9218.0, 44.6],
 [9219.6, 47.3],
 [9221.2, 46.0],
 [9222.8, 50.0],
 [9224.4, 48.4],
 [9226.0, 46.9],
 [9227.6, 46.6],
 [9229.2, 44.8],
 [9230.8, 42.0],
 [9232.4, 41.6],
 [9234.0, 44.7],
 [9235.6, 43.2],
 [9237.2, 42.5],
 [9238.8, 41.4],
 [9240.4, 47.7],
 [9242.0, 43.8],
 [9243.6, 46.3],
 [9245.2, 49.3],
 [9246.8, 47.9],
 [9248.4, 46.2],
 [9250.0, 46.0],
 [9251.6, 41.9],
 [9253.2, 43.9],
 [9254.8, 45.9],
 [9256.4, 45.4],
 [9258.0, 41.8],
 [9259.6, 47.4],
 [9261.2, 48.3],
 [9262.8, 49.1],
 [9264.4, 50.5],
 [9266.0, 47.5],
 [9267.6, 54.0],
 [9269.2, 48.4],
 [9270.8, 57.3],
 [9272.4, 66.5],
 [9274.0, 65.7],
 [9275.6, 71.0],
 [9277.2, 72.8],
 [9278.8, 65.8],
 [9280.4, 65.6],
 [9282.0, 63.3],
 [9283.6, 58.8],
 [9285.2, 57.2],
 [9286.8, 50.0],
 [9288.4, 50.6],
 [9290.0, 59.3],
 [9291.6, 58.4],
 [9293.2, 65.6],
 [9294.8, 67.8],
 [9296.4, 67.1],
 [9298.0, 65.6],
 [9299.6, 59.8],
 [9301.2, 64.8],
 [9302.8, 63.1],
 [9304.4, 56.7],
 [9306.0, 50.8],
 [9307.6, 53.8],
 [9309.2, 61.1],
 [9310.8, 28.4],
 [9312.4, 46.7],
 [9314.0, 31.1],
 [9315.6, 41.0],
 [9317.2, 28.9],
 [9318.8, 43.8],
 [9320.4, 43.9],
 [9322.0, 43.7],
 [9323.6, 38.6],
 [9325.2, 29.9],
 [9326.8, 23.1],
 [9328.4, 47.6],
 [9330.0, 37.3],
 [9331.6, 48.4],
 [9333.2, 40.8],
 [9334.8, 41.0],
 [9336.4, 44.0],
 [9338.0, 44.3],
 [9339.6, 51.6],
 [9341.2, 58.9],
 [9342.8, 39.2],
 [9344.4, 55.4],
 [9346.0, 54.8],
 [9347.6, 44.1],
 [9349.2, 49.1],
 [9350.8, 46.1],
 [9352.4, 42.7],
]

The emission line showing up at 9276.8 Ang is [S II]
